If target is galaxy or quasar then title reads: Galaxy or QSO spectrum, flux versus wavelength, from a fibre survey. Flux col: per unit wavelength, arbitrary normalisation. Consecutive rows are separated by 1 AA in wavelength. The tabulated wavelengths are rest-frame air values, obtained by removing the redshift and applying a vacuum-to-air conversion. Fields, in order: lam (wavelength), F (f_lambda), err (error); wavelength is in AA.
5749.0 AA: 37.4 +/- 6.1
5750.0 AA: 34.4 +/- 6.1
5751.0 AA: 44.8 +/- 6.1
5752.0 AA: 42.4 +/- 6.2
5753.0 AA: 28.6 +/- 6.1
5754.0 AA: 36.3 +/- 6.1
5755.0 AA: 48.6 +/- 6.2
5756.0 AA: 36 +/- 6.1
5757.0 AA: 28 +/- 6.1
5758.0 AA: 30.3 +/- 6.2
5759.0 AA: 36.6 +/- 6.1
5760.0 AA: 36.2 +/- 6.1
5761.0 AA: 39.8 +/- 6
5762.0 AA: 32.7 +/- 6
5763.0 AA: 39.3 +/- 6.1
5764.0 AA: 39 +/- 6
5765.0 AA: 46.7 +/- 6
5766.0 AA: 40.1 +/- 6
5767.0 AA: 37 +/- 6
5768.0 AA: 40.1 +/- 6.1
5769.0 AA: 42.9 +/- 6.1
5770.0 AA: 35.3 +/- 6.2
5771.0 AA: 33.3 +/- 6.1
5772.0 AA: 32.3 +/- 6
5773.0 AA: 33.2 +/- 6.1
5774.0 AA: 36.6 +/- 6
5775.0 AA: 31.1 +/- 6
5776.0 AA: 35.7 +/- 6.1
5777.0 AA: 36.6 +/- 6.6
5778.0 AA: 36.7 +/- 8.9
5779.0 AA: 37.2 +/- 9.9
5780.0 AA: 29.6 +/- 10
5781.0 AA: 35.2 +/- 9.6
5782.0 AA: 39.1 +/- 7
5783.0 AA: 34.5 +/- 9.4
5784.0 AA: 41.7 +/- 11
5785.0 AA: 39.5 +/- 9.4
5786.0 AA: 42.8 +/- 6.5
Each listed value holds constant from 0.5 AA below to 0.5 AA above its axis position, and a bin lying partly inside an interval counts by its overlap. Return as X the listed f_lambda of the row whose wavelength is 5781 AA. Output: 35.2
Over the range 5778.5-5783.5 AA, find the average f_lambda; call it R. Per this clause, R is 35.1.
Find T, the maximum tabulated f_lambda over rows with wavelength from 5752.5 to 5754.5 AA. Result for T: 36.3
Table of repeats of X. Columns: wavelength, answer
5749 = 37.4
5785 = 39.5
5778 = 36.7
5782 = 39.1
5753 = 28.6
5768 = 40.1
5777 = 36.6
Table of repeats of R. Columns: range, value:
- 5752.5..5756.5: 37.4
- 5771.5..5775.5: 33.3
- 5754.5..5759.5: 35.9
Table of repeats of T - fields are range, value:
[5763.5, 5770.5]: 46.7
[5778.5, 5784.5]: 41.7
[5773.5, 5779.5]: 37.2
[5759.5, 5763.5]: 39.8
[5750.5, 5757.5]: 48.6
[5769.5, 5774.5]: 36.6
